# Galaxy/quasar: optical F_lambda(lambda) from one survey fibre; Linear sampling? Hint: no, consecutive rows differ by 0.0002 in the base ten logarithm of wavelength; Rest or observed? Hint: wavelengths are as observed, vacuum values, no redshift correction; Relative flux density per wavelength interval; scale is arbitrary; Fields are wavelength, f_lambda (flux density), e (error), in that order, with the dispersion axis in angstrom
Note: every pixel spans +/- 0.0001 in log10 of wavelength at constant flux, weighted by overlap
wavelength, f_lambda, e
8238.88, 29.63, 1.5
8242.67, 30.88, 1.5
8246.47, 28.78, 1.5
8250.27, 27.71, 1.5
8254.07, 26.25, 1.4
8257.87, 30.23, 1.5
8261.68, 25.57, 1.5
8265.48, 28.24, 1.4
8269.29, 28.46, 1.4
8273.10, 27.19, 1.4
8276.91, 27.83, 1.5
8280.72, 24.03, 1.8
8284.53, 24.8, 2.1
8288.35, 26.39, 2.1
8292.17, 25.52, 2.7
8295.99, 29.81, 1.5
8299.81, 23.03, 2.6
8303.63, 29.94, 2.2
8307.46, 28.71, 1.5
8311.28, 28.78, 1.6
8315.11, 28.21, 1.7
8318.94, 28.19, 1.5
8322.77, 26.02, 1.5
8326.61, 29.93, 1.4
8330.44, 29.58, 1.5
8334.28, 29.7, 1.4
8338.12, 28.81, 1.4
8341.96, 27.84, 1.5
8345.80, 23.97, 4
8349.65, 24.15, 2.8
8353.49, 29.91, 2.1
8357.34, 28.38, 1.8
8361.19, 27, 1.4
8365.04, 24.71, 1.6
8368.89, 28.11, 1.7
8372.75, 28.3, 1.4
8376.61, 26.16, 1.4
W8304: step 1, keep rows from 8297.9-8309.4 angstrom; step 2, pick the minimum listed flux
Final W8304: 23.03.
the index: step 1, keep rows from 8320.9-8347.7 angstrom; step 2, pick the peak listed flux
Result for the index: 29.93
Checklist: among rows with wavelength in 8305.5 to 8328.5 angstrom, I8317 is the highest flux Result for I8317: 29.93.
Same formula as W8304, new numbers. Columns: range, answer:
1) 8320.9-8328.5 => 26.02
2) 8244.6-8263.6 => 25.57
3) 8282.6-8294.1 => 24.8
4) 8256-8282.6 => 24.03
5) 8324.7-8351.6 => 23.97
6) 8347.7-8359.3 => 24.15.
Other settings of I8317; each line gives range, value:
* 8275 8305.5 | 29.94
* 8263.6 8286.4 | 28.46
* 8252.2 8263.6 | 30.23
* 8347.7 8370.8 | 29.91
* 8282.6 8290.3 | 26.39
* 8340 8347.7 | 27.84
